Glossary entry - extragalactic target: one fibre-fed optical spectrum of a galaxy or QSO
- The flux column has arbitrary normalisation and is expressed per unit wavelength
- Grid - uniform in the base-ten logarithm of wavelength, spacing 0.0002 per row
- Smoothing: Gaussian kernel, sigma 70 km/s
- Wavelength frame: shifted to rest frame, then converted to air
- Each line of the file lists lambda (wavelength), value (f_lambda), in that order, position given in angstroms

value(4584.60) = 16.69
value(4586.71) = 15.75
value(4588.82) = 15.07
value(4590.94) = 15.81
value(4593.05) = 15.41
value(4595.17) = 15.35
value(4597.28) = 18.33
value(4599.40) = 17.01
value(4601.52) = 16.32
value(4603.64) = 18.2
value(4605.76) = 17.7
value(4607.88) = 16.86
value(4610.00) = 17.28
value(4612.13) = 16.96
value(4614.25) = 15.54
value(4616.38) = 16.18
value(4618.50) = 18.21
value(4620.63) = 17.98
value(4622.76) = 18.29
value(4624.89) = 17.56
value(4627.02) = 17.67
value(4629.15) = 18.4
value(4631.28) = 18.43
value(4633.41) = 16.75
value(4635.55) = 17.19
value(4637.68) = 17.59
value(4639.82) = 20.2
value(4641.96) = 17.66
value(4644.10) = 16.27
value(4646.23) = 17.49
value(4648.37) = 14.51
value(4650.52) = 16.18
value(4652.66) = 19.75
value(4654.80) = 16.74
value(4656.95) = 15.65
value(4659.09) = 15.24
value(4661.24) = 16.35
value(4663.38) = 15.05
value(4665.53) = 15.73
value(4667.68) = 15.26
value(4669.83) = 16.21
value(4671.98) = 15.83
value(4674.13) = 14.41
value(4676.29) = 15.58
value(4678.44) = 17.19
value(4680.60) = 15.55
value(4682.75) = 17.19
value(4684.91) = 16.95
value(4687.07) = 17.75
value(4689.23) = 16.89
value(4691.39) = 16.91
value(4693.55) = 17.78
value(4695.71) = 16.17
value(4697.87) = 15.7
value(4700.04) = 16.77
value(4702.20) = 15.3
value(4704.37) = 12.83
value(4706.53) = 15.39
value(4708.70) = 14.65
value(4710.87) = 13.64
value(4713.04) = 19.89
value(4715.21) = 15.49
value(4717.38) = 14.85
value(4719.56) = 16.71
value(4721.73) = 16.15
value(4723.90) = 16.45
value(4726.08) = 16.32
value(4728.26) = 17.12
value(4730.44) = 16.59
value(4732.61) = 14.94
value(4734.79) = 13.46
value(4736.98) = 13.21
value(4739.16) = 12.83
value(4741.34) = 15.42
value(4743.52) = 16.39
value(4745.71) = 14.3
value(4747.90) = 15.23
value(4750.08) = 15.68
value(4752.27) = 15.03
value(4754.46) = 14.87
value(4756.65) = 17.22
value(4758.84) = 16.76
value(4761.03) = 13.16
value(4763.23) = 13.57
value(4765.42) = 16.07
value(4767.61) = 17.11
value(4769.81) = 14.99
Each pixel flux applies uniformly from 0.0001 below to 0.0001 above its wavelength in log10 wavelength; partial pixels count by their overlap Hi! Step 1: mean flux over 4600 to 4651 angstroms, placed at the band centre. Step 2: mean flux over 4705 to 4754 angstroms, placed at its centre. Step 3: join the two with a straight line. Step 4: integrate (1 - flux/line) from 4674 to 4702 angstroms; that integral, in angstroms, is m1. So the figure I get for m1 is -0.7 angstroms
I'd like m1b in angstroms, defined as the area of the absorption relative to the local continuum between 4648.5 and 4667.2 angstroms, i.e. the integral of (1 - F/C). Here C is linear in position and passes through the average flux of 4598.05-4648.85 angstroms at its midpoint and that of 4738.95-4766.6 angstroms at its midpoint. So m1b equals 0.7 angstroms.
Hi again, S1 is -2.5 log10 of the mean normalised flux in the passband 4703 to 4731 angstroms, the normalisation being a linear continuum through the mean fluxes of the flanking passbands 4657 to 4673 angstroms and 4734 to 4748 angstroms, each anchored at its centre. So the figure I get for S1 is -0.08 mag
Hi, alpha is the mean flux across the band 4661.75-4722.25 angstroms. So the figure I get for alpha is 16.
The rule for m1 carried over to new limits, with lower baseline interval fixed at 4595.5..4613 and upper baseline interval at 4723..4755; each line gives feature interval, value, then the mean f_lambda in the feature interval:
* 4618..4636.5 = -1.01 angstroms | 17.8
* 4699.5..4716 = 0.22 angstroms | 15.5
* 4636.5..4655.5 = -0.88 angstroms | 17.4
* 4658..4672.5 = 0.58 angstroms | 15.7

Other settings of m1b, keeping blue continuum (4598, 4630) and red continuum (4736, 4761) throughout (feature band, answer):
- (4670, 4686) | 0.2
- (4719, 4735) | -0.6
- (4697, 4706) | 0.4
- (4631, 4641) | -0.6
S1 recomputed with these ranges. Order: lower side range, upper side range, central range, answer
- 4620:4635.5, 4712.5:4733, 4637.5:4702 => 0.04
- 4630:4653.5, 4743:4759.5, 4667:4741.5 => 0.04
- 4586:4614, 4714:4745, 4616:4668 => -0.06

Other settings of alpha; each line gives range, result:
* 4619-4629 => 17.9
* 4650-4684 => 16.1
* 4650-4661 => 16.7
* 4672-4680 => 15.7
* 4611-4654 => 17.4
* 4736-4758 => 15.1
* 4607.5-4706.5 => 16.7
